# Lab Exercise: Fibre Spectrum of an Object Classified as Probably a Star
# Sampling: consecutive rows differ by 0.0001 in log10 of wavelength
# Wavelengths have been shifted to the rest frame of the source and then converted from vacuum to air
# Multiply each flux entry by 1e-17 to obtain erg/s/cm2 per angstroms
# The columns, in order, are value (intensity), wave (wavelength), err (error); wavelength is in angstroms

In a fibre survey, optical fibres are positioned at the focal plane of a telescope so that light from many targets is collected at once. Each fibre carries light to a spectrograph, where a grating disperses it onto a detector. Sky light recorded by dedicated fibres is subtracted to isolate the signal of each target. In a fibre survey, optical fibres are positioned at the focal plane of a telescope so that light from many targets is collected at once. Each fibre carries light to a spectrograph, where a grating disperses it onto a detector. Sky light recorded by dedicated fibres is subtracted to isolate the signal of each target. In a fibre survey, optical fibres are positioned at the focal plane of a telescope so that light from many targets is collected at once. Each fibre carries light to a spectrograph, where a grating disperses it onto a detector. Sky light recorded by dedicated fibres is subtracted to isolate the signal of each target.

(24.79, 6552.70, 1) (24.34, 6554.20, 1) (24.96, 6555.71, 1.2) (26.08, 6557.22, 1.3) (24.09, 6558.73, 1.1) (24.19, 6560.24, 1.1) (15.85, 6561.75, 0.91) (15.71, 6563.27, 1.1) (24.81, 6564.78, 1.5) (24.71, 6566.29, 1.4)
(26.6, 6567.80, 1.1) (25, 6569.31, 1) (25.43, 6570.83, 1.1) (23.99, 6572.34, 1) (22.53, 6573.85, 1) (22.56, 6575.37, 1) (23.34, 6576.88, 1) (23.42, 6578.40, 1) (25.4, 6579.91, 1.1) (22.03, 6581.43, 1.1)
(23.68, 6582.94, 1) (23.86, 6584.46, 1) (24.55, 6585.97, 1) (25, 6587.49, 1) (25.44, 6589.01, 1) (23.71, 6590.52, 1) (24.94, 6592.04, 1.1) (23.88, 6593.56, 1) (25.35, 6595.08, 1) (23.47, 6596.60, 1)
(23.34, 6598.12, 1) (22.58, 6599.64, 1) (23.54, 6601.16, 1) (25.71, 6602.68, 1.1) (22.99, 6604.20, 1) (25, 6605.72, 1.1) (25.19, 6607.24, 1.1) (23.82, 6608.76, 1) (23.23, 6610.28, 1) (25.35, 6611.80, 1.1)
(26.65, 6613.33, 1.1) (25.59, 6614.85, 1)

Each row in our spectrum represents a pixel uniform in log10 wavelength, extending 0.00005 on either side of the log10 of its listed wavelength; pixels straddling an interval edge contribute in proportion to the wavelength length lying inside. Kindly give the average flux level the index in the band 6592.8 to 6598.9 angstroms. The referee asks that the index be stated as 24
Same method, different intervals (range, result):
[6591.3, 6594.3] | 24.4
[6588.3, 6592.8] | 24.7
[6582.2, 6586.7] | 24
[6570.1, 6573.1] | 24.8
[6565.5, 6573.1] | 25.2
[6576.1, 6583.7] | 23.6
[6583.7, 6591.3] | 24.5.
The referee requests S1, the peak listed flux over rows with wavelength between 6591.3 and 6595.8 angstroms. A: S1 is 25.35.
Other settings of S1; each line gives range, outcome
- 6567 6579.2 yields 26.6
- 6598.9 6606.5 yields 25.71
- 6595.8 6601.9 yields 23.54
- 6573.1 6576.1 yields 22.56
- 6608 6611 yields 23.82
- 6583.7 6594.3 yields 25.44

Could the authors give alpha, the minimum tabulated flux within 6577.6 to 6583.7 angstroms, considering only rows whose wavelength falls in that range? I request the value 22.03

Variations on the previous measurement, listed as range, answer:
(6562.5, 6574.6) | 15.71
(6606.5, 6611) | 23.23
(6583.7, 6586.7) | 23.86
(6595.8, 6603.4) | 22.58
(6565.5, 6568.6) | 24.71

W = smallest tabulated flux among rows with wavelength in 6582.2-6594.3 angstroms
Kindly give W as 23.68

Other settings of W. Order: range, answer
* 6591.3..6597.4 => 23.47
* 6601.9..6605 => 22.99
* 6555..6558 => 24.96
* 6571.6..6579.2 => 22.53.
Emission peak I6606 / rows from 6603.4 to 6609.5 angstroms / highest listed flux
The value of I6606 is 25.19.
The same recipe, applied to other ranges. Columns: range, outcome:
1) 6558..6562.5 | 24.19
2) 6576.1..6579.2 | 23.42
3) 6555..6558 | 26.08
